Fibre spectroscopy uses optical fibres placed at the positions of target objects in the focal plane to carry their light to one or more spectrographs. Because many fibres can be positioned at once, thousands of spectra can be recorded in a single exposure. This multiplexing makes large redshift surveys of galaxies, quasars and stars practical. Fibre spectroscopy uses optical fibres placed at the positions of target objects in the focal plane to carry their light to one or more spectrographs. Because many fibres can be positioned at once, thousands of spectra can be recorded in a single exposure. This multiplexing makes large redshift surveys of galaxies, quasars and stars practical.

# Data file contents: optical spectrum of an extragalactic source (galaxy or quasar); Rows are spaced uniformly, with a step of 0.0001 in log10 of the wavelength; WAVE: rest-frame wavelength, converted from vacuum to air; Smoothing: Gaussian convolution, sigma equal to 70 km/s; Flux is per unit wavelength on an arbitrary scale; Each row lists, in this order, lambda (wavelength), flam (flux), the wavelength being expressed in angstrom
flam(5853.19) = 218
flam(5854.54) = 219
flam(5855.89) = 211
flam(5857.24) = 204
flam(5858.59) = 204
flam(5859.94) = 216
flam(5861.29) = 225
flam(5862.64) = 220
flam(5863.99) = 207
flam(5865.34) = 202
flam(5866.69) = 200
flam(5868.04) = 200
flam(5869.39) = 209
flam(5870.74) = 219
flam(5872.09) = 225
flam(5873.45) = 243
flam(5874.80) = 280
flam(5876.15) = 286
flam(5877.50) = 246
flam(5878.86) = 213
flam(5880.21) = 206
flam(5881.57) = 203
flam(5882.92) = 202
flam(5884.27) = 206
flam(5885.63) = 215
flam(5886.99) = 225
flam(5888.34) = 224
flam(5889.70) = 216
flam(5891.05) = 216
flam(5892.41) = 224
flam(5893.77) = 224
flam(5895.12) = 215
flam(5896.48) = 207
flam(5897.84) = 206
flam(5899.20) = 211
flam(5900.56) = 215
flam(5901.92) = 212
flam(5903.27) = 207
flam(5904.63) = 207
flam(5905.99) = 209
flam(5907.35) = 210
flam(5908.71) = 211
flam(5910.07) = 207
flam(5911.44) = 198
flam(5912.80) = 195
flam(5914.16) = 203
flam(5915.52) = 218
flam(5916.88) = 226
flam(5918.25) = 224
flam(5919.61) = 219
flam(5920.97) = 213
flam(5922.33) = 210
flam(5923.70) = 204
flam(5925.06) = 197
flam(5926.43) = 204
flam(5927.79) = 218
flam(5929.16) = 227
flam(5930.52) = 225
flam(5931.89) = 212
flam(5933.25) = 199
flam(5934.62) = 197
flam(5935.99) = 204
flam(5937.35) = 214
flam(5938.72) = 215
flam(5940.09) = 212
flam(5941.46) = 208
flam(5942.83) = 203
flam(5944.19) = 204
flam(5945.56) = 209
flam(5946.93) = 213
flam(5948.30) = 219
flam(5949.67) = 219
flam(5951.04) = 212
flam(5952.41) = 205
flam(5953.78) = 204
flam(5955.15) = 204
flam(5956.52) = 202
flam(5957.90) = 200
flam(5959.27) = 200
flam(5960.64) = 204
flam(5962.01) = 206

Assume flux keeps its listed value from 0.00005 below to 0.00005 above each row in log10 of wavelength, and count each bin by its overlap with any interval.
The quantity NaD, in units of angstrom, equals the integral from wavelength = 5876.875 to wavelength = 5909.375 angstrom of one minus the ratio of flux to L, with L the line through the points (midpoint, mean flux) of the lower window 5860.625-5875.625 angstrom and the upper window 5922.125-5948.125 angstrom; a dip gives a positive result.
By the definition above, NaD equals 0.50 angstrom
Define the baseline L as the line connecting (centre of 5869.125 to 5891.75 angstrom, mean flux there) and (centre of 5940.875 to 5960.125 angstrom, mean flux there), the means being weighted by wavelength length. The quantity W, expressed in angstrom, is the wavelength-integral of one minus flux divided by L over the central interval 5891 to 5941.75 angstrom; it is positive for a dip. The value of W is 1.2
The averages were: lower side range 226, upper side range 207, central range 211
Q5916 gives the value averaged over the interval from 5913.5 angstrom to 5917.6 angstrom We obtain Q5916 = 216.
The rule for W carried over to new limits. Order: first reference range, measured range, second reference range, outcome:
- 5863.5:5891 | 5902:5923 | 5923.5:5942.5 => 0.3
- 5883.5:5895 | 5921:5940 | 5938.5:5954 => 0.2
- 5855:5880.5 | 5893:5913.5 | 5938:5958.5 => 0.7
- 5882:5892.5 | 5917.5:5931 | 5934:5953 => -0.2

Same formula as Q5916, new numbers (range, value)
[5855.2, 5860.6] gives 209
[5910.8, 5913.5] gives 197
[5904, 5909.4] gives 209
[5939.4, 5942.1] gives 210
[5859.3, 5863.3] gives 220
